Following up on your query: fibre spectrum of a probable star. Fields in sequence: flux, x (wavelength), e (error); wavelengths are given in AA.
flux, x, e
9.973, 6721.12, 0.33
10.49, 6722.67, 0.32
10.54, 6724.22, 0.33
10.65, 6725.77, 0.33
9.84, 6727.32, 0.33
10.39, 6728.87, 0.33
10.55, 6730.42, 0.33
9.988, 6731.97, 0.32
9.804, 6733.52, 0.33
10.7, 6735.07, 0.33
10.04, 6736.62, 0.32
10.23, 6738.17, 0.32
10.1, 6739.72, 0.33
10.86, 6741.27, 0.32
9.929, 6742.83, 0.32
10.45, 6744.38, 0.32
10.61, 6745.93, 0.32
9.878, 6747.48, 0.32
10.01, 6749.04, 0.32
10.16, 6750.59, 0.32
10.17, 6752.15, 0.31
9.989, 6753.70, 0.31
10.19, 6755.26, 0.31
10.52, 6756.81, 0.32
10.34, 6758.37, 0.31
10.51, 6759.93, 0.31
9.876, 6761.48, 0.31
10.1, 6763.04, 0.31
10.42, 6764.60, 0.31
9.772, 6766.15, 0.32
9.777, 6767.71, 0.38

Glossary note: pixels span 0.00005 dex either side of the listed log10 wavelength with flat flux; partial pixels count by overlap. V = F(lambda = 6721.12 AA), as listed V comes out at 9.973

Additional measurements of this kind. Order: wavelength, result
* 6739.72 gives 10.1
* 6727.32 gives 9.84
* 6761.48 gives 9.876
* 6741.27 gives 10.86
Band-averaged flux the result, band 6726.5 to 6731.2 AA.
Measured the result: 10.3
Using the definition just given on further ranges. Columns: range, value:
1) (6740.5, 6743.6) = 10.4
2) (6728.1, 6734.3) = 10.2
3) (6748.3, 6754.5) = 10.1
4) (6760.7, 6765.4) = 10.1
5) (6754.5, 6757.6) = 10.4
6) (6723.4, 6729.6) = 10.3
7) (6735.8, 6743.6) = 10.2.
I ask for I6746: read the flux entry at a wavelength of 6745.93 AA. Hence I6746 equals 10.61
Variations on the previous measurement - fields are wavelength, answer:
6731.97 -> 9.988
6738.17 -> 10.23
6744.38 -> 10.45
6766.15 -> 9.772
